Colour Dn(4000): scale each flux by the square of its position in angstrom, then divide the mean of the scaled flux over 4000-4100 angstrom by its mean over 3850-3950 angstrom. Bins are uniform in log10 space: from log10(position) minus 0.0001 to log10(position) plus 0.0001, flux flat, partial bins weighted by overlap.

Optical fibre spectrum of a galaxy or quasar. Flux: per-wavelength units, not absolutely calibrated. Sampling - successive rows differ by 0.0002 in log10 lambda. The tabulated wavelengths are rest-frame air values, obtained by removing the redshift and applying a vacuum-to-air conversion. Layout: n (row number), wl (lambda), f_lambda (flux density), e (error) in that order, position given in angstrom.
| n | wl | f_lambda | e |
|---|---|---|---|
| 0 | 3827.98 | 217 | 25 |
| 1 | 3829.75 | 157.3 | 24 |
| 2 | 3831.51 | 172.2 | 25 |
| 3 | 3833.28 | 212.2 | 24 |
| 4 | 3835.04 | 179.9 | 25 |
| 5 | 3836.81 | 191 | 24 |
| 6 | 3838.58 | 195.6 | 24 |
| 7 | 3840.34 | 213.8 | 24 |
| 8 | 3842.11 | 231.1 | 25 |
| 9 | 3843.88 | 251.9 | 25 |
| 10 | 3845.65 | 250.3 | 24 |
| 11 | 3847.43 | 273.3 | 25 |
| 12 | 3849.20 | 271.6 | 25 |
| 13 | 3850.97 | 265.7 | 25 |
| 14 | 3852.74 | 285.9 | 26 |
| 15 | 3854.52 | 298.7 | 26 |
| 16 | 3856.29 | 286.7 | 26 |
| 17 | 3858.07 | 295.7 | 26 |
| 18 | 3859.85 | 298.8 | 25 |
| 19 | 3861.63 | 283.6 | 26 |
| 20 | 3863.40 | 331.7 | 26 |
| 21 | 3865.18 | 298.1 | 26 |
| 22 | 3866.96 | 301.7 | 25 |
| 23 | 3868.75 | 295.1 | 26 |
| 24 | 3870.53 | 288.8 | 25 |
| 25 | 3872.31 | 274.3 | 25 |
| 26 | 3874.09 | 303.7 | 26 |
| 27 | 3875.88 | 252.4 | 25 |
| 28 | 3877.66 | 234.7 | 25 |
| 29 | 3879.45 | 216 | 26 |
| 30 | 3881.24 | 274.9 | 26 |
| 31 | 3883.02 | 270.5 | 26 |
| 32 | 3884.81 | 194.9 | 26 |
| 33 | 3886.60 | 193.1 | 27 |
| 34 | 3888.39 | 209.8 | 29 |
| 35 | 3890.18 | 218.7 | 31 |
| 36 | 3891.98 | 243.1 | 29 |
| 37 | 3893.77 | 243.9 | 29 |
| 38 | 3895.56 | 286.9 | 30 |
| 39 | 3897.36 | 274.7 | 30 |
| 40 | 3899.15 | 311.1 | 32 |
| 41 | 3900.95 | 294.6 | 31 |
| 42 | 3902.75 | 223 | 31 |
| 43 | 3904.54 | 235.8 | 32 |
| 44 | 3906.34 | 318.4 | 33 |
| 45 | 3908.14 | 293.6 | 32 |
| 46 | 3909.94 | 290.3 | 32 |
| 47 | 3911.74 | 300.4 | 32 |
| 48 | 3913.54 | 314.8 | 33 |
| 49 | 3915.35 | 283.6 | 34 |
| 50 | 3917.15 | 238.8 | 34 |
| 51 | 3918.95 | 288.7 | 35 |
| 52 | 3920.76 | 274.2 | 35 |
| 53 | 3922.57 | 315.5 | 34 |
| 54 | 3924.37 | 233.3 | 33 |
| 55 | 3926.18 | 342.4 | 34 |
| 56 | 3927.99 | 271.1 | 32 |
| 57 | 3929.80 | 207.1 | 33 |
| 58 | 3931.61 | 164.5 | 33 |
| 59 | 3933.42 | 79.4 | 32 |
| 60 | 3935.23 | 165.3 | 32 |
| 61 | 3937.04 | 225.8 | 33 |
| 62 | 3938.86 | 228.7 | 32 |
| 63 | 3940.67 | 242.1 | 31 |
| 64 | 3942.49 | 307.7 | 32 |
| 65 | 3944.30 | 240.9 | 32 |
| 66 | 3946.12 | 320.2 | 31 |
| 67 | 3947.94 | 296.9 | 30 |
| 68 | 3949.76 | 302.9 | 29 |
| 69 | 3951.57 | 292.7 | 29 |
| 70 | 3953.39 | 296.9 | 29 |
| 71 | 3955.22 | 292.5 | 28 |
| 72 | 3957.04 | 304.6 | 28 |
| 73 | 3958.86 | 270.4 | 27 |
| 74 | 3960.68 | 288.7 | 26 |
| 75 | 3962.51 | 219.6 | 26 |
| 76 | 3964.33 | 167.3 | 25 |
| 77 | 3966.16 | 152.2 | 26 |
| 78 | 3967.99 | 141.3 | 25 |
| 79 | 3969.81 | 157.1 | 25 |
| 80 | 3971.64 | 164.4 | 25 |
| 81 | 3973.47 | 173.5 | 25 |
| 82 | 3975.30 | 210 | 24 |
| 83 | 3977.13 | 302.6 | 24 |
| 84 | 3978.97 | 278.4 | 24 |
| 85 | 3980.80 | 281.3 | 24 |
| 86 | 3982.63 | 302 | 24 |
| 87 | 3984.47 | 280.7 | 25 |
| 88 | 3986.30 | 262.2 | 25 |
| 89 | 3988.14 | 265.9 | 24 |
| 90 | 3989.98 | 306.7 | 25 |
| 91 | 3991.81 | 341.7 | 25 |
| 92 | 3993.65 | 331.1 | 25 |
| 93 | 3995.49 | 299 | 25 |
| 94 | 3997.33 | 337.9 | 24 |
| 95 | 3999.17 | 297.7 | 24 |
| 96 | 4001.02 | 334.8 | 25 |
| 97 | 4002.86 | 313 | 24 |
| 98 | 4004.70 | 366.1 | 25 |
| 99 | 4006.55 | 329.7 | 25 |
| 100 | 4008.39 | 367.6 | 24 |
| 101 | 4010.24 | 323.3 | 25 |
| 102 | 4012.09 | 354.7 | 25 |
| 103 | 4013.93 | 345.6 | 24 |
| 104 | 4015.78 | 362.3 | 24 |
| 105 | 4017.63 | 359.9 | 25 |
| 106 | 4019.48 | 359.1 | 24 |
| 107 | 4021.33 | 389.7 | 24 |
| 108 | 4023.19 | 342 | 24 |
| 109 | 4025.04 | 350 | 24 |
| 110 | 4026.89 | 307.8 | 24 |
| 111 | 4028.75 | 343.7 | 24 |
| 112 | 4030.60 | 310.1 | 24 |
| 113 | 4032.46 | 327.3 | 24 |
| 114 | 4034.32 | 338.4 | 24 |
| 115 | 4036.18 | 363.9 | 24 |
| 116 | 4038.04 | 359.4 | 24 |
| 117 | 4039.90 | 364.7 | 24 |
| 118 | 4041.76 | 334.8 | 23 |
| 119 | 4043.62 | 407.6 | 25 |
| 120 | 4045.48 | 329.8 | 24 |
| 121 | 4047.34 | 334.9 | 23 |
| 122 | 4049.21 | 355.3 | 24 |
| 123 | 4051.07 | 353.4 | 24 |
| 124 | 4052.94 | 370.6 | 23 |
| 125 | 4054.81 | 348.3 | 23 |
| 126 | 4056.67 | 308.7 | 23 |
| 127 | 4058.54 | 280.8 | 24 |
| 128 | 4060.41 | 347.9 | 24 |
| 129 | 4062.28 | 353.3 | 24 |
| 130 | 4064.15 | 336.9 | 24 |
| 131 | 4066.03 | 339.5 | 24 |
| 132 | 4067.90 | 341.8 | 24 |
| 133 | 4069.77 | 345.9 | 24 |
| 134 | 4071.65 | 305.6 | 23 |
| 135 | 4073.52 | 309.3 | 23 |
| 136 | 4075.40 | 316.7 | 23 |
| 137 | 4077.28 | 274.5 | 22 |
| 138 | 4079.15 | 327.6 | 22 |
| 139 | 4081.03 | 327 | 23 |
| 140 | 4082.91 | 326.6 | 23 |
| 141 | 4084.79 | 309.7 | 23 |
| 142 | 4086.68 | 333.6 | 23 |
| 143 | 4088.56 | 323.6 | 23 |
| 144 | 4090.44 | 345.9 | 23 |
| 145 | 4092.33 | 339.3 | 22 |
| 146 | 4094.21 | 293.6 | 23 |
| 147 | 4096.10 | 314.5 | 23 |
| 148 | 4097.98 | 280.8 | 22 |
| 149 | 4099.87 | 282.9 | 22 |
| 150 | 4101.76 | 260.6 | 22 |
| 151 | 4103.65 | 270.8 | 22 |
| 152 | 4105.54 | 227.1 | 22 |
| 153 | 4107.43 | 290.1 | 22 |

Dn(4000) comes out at 1.37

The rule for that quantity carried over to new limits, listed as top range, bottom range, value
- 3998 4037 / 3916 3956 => 1.39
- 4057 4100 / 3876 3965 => 1.35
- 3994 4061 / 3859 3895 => 1.41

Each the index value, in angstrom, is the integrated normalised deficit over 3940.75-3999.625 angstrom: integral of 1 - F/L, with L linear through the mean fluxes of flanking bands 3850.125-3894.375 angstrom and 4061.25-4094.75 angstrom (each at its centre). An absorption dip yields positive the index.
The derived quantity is 6.0 angstrom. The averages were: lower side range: 266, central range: 265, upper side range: 325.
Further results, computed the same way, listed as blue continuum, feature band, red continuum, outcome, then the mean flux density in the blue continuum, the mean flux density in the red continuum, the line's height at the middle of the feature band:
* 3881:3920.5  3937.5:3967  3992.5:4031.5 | 3.4 angstrom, 264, 339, 299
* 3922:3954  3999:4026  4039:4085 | -4.2 angstrom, 251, 334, 301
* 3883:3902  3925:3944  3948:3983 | 1.6 angstrom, 248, 242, 245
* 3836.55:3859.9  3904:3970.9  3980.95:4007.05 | 8.5 angstrom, 258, 311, 290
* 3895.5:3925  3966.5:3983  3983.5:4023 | 5.1 angstrom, 281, 330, 315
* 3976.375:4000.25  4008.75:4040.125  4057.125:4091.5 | -3.8 angstrom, 299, 325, 310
